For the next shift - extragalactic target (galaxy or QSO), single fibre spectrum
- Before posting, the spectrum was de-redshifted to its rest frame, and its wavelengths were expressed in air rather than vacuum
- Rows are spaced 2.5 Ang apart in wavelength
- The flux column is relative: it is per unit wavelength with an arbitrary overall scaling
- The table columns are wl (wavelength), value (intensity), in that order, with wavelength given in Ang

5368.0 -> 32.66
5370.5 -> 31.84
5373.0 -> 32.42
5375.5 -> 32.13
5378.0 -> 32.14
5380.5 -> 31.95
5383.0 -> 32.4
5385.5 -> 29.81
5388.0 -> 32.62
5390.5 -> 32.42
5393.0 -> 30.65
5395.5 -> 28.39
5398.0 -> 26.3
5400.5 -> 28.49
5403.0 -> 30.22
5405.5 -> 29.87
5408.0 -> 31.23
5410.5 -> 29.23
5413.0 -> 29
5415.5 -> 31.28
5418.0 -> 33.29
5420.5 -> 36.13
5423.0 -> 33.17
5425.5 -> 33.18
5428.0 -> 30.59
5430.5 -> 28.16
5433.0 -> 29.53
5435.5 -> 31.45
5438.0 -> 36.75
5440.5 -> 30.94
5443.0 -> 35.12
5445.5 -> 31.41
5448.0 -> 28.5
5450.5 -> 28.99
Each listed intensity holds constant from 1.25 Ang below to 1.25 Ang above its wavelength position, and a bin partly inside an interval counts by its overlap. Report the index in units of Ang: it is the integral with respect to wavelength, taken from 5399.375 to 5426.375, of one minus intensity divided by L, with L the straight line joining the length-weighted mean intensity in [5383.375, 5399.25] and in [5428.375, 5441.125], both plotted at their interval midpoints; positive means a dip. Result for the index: -0.53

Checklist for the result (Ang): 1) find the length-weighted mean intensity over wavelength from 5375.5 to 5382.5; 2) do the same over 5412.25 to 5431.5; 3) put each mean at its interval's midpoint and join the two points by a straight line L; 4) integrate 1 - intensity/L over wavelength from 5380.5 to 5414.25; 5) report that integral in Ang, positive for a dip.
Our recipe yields 2.0 Ang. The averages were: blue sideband 32.1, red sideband 32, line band 30.1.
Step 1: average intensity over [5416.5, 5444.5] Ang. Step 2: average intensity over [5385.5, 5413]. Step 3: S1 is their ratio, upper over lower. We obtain 1.1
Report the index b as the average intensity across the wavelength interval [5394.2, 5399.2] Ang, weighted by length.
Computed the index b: 27.4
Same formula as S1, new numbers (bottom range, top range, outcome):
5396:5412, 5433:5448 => 1.11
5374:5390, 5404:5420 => 0.97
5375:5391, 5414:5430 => 1.02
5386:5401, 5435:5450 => 1.08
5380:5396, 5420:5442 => 1.03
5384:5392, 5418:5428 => 1.06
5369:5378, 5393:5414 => 0.91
